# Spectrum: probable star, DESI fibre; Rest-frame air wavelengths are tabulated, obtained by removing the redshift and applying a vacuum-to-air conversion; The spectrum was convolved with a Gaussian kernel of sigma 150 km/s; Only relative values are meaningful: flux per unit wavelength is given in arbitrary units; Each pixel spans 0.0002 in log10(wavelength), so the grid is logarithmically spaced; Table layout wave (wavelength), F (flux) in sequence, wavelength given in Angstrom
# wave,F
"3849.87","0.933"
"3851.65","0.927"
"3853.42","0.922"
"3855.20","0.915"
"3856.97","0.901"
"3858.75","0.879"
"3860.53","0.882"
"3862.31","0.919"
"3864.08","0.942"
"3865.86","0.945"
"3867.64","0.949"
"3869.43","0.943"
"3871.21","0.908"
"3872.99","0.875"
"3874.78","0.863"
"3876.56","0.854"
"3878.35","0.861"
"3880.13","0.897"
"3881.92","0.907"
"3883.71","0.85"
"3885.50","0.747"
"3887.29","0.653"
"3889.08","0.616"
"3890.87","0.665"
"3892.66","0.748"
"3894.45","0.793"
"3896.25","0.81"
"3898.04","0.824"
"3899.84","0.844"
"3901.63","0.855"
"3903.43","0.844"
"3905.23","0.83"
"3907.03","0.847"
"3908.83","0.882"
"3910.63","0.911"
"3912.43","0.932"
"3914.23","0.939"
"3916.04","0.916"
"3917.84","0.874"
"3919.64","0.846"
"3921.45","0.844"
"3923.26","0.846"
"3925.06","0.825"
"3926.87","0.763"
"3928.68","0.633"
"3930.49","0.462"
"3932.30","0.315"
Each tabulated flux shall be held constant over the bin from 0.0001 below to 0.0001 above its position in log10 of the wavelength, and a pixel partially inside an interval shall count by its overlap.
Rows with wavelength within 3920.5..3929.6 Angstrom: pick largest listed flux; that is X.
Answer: 0.846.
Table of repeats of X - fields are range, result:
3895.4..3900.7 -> 0.844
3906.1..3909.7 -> 0.882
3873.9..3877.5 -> 0.863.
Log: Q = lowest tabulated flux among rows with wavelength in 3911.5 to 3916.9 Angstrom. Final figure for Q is 0.916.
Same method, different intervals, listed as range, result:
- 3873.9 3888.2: 0.653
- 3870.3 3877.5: 0.854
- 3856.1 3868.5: 0.879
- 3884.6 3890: 0.616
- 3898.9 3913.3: 0.83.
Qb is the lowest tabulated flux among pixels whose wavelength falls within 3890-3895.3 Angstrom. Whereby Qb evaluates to 0.665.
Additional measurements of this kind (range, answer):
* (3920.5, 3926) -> 0.825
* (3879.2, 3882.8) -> 0.897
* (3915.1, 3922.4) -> 0.844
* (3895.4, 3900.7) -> 0.81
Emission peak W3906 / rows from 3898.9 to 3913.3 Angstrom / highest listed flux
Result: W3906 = 0.932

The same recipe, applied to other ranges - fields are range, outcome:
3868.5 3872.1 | 0.943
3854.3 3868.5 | 0.949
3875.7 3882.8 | 0.907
